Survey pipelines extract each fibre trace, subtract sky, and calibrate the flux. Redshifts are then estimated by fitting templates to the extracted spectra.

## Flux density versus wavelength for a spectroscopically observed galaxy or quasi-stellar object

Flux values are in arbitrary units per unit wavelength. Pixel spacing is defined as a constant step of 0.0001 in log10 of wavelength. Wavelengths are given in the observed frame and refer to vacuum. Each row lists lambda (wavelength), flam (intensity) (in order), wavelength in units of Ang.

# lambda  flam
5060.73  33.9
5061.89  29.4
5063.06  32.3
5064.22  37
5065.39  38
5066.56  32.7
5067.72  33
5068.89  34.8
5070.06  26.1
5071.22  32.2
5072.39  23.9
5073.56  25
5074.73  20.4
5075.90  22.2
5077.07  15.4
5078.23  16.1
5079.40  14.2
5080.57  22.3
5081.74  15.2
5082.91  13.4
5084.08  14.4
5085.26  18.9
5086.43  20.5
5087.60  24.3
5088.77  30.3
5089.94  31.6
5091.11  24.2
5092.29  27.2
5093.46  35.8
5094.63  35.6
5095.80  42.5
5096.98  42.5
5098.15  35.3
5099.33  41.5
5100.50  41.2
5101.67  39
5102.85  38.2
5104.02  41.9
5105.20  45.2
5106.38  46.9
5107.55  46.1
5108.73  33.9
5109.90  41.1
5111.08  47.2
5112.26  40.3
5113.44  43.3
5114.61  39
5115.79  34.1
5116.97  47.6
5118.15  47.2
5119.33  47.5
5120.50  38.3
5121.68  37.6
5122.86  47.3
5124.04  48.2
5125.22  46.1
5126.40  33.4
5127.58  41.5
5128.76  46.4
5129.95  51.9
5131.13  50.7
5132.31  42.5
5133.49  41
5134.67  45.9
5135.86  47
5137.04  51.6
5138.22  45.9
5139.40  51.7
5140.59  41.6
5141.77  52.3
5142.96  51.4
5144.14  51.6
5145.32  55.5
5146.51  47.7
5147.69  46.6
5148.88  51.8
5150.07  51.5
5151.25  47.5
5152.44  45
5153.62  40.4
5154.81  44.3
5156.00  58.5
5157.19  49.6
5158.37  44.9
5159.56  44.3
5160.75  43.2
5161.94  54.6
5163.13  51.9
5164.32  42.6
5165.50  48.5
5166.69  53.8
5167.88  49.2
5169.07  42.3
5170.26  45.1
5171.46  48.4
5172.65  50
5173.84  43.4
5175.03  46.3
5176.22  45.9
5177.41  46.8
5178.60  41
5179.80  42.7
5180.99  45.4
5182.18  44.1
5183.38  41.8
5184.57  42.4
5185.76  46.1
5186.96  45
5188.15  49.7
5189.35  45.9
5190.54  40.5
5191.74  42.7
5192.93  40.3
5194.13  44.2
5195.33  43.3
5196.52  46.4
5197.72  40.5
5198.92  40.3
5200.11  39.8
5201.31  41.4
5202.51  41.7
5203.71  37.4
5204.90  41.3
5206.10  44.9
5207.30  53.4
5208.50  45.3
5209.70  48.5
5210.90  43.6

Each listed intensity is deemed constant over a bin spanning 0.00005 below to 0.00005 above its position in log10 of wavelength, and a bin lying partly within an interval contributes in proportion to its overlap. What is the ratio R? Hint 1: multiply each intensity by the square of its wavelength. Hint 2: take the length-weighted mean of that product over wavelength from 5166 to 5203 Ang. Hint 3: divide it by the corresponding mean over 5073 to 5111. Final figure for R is 1.52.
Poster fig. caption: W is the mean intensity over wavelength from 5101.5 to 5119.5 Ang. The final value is 42.3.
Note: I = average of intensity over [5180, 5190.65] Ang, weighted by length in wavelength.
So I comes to 44.7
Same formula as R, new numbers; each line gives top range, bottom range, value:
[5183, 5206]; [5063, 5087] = 1.87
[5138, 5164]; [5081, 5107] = 1.55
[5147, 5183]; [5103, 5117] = 1.15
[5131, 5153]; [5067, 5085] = 2.26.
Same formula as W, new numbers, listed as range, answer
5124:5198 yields 46.4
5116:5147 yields 46.4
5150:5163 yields 47.6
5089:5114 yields 38.9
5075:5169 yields 40.5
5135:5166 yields 48.5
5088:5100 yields 34.5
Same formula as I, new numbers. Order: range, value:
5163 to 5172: 47.5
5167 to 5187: 45.2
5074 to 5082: 18.2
